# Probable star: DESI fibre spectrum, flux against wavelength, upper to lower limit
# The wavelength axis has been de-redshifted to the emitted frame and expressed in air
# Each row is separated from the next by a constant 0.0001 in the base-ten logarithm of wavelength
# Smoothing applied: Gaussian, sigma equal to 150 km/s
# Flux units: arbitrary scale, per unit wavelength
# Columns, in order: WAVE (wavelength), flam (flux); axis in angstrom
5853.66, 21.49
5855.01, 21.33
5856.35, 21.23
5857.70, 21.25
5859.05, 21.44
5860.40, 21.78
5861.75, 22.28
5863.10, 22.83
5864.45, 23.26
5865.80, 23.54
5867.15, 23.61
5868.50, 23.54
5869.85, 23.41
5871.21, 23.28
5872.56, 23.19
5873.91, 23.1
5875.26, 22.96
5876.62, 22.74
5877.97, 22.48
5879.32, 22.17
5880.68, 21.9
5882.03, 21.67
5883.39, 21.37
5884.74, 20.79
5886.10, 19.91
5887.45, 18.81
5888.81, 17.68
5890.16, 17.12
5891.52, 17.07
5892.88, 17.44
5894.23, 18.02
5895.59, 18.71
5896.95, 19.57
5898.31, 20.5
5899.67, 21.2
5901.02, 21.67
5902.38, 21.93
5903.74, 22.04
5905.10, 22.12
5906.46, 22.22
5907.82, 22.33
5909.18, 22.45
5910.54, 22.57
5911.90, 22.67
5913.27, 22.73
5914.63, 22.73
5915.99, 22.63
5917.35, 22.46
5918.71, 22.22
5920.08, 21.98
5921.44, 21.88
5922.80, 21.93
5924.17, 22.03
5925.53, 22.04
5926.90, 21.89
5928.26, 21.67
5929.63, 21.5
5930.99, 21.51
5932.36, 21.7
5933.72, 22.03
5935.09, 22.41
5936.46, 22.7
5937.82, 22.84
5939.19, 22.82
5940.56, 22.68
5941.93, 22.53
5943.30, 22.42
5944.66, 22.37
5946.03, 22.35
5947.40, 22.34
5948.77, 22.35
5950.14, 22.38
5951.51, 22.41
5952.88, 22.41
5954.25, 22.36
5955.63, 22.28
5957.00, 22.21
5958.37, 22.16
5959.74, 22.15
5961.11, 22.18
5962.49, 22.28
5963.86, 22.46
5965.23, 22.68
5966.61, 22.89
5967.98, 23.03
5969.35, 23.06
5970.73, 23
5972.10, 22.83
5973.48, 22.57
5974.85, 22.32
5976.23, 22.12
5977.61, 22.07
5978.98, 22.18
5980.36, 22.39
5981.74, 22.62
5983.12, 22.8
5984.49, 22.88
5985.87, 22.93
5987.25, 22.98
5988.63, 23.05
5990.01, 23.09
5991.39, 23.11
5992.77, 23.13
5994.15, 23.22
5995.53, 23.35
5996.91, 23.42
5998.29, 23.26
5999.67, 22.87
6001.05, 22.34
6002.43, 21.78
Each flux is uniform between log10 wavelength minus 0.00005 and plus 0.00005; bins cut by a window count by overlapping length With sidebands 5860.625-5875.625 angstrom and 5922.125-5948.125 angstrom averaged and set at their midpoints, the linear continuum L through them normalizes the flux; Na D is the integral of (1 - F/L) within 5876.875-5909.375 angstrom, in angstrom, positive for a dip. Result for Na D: 3.3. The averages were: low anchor 23.1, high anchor 22.2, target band 20.5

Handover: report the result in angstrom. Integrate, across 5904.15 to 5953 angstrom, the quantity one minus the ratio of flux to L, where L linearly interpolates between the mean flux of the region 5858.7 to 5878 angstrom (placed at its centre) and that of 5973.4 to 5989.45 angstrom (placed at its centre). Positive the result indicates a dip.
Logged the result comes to 1.0 angstrom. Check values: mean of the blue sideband 22.9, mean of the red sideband 22.6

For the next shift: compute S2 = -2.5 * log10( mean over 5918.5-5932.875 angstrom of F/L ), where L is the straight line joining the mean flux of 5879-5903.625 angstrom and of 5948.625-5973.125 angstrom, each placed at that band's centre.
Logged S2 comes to -0.03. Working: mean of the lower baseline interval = 19.9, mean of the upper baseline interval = 22.5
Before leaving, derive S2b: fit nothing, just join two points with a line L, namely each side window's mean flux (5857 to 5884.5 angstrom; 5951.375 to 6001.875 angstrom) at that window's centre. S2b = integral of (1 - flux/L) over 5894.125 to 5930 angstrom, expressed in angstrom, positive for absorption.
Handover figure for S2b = 1.4 angstrom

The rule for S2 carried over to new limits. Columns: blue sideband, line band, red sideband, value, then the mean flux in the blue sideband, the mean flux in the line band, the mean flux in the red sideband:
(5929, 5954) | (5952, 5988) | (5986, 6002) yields 0.009 mag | 22.3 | 22.5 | 23.1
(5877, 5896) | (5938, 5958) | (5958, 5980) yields -0.031 mag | 19.7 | 22.4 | 22.5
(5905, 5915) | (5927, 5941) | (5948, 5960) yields 0.010 mag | 22.5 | 22.2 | 22.3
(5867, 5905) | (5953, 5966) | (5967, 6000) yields 0.004 mag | 21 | 22.3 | 22.8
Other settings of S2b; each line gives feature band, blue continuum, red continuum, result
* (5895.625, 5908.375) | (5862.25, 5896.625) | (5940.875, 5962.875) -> 0.1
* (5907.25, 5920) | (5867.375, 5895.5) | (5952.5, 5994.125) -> -0.6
